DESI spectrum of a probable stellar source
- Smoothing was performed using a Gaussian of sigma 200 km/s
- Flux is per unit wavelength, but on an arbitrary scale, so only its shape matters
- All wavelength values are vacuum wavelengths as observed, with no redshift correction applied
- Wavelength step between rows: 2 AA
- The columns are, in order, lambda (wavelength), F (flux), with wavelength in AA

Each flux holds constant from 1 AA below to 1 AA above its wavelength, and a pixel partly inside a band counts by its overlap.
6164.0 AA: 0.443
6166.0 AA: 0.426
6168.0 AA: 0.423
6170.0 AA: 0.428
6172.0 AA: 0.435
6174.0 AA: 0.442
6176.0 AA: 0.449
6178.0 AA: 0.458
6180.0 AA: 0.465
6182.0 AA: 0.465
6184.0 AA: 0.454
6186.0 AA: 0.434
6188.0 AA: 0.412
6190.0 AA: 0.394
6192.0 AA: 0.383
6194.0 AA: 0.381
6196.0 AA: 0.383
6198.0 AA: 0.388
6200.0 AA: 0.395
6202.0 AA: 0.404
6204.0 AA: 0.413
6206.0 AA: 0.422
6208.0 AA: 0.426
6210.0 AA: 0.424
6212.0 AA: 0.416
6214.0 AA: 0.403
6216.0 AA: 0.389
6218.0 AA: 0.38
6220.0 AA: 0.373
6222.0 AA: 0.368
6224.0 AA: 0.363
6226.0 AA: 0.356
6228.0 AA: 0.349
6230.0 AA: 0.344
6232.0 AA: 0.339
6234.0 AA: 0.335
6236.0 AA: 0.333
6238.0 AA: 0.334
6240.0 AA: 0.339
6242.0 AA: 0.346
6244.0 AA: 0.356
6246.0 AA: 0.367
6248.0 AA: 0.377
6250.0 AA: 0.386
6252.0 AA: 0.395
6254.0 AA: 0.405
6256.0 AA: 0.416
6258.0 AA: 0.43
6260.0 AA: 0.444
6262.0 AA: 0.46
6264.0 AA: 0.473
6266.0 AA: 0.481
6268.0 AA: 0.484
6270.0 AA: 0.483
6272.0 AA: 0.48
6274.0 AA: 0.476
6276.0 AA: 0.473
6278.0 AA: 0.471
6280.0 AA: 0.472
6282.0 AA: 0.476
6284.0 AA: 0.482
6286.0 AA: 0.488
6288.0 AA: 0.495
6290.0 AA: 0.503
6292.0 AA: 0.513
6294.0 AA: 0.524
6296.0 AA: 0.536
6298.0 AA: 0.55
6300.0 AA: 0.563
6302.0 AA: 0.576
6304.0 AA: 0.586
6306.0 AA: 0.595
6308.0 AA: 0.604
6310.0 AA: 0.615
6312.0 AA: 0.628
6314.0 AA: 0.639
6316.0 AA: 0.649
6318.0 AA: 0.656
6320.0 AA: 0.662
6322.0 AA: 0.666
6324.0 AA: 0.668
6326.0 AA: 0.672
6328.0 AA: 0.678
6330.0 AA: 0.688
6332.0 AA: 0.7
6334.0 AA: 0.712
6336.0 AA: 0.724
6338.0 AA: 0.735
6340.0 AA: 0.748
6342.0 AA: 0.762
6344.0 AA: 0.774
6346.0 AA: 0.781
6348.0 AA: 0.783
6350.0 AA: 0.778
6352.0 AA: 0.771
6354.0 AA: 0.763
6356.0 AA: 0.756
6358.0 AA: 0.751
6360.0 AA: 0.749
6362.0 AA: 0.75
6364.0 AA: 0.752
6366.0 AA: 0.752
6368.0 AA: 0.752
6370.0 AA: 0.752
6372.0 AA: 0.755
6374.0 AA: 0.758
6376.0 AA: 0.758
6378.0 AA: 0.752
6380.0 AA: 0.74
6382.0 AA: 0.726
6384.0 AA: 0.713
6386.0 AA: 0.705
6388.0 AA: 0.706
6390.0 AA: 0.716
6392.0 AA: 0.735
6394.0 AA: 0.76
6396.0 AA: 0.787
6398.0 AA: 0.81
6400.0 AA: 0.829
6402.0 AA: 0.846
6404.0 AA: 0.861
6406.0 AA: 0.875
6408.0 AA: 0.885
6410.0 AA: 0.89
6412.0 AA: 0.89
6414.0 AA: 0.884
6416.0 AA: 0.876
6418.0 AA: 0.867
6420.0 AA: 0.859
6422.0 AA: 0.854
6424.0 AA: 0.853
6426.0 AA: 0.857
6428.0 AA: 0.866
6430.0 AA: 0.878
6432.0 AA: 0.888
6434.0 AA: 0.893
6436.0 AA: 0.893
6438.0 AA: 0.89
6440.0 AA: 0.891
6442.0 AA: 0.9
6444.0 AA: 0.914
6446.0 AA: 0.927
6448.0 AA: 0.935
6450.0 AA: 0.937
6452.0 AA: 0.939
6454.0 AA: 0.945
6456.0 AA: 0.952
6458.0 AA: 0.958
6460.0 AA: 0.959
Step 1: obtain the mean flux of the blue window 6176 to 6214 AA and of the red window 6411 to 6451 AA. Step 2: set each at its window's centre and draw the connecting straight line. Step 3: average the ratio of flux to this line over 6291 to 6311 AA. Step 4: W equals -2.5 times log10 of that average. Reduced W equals 0.115 mag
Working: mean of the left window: 0.418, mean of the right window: 0.888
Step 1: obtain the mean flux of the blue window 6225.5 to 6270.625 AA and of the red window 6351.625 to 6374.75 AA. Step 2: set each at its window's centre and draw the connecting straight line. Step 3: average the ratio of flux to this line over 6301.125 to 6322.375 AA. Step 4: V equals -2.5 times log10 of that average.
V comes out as -0.06 mag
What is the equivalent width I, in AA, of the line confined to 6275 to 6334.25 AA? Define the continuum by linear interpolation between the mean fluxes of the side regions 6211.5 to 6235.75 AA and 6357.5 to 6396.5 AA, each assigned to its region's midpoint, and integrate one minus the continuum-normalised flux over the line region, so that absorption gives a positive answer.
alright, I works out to -1.63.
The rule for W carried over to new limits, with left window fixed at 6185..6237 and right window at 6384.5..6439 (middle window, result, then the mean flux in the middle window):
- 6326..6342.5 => -0.08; 0.714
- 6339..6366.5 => -0.09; 0.762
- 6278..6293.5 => 0.13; 0.49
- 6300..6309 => 0.02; 0.587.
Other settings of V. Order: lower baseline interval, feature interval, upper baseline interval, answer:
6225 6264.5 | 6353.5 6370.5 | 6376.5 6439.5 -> -0.08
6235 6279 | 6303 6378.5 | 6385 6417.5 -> -0.10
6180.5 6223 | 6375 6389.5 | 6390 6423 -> 0.09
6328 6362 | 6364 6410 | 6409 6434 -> 0.06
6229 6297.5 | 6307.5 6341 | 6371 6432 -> -0.13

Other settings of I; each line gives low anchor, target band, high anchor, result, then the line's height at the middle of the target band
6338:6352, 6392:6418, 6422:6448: 0.1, 0.848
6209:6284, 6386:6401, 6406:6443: 0.7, 0.796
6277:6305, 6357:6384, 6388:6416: -0.4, 0.738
